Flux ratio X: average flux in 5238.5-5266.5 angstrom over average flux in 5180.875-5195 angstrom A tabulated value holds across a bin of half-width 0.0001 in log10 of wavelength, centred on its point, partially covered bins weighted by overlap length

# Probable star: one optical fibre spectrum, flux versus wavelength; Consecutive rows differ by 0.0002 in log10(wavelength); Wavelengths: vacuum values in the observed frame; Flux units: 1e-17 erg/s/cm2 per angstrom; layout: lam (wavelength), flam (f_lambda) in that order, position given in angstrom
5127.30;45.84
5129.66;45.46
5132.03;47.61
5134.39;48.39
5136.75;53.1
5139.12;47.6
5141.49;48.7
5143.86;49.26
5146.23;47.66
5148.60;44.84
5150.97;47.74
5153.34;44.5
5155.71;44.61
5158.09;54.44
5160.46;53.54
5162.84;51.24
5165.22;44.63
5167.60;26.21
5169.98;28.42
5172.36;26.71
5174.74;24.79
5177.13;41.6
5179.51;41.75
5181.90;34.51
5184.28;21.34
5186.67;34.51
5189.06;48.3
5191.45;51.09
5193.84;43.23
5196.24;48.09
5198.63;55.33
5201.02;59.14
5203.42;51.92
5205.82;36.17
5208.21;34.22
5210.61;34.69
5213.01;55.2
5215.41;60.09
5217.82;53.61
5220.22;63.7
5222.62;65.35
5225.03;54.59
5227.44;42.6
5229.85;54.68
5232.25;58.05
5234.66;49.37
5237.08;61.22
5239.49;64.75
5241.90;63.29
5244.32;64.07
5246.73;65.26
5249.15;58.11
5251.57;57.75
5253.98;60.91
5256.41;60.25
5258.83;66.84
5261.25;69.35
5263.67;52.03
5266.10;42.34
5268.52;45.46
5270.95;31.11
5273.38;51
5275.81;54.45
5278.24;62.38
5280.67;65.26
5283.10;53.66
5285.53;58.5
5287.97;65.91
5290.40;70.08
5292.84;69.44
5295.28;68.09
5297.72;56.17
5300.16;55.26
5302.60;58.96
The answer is 1.57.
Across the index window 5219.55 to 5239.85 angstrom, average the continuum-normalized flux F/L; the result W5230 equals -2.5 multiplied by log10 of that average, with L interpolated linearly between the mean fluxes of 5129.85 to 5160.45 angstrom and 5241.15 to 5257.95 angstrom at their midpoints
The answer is 0.04 mag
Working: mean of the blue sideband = 48.3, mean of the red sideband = 61.4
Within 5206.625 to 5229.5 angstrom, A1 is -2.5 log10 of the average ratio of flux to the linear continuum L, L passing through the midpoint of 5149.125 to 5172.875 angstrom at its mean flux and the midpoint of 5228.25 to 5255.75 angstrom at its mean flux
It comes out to 0.07 mag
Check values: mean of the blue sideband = 42.7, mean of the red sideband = 59.5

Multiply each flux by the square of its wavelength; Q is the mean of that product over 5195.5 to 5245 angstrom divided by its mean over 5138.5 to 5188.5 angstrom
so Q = 1.35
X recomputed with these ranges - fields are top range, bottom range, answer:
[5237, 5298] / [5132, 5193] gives 1.39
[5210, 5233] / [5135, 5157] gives 1.15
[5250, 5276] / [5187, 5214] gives 1.16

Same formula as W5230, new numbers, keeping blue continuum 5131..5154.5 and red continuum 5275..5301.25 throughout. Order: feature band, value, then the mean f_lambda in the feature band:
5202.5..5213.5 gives 0.29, 41.4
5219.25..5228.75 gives -0.01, 56.3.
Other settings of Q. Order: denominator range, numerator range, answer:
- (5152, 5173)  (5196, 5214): 1.13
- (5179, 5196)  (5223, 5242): 1.44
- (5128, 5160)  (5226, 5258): 1.26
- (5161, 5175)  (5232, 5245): 1.76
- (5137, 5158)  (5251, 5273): 1.18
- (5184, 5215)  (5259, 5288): 1.24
